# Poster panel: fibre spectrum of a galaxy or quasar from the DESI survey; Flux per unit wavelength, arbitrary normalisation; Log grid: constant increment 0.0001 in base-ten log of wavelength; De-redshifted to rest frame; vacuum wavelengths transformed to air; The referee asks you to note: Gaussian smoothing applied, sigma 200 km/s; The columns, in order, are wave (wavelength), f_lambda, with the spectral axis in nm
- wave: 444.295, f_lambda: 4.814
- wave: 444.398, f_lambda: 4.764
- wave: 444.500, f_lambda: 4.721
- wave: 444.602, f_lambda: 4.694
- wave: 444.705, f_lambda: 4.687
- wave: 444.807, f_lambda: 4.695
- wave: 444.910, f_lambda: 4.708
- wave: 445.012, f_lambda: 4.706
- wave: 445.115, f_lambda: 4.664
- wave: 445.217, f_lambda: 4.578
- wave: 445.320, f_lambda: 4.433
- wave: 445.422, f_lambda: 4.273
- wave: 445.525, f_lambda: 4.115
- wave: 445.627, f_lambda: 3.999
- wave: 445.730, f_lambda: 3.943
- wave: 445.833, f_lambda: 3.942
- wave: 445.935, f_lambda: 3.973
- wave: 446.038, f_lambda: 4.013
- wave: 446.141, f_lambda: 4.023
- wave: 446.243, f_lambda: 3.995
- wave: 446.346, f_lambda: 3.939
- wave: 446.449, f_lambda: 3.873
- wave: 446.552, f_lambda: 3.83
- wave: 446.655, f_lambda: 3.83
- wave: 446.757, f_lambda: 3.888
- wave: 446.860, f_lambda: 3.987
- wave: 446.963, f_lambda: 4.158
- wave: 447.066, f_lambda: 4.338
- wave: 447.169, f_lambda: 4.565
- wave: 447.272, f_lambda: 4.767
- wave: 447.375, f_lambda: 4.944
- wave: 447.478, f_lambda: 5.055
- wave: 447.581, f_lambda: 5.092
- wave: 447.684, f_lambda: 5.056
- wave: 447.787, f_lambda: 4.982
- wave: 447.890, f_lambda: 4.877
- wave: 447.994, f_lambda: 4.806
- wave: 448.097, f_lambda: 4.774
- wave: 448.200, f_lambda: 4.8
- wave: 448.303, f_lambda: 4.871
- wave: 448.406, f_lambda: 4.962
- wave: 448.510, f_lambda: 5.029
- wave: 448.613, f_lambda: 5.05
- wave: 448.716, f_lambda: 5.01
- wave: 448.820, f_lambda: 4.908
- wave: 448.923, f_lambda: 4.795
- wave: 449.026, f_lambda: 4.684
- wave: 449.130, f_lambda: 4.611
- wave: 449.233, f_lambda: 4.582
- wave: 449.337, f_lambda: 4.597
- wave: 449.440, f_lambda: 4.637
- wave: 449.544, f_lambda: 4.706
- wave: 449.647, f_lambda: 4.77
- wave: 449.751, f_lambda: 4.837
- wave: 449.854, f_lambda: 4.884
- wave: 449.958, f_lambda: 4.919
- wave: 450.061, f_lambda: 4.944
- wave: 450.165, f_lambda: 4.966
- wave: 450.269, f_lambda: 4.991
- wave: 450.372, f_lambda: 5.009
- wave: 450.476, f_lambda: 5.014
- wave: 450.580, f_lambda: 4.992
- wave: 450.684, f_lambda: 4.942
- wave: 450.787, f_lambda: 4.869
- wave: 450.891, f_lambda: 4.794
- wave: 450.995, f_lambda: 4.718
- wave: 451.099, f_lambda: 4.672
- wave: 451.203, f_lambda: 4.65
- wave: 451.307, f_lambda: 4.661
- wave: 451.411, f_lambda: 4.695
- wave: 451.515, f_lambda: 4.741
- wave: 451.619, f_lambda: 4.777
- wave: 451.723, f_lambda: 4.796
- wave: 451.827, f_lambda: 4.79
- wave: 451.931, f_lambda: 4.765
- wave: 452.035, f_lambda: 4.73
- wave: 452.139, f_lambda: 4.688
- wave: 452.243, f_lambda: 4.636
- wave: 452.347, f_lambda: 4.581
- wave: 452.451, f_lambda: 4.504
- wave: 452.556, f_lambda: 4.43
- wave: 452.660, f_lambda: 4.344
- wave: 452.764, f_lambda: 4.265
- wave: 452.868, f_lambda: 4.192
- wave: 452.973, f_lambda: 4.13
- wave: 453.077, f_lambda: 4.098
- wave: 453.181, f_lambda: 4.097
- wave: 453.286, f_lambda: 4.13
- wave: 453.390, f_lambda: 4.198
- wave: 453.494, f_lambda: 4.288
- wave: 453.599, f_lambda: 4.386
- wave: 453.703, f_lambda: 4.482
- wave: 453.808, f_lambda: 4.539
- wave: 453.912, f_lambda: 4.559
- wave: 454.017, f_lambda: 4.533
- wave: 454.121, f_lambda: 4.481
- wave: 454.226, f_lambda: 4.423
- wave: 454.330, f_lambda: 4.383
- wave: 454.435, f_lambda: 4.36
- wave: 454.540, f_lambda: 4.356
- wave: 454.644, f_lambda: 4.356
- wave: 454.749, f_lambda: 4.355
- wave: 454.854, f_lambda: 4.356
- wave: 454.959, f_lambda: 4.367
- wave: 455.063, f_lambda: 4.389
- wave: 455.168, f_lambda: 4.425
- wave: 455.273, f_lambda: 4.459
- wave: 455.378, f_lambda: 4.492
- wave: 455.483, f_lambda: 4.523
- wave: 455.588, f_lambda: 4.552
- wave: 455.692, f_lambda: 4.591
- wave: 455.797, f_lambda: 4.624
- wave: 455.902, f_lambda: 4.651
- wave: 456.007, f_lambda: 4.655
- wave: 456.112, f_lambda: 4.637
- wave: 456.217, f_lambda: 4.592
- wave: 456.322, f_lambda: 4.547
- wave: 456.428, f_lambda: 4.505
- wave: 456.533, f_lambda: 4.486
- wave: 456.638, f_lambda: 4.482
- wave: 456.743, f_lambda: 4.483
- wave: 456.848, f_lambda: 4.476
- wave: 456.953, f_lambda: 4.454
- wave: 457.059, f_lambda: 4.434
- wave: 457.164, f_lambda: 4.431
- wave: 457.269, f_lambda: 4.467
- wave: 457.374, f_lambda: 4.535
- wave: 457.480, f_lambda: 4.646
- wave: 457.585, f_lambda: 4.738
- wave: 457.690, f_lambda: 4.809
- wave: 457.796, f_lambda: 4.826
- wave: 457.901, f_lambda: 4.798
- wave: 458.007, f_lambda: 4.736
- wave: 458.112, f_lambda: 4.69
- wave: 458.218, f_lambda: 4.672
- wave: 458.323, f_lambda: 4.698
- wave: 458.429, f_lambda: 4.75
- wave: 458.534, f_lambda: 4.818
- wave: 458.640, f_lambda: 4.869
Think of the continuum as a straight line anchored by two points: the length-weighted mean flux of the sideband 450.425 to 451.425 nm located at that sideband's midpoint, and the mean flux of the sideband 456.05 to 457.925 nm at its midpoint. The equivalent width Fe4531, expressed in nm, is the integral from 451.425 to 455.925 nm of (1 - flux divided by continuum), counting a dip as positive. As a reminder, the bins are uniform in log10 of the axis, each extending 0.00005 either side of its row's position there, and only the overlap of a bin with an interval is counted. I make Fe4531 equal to 0.23 nm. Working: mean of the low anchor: 4.8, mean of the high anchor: 4.57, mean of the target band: 4.46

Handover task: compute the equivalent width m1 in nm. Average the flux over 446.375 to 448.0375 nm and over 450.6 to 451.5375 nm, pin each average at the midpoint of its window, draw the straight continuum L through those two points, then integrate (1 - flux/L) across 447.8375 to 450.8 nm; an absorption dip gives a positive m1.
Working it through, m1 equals -0.14 nm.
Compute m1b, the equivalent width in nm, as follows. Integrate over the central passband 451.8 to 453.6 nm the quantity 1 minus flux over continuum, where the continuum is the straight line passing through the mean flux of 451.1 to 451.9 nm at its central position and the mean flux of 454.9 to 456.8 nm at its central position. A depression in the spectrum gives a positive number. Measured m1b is 0.11 nm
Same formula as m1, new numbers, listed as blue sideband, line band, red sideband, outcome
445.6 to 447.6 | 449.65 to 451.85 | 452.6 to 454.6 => -0.29 nm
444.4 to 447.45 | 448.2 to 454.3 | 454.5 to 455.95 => -0.37 nm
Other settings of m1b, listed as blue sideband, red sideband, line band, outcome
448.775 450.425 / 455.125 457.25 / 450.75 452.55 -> 0.01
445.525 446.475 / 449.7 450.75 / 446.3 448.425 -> -0.12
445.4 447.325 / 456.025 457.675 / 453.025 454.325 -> 0.01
